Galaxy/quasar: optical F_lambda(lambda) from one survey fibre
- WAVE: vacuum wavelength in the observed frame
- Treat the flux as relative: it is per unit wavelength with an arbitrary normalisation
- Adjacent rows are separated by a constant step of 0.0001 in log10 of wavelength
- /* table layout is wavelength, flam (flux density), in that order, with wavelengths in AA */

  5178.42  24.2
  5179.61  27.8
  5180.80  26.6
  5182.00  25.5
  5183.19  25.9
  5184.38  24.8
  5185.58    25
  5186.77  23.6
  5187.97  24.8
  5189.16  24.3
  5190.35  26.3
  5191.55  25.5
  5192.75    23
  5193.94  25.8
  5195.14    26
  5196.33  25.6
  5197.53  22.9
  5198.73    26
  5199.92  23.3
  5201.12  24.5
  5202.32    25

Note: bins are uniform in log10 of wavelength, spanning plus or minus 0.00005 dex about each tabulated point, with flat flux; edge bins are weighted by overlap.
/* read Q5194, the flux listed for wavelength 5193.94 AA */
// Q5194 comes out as 25.8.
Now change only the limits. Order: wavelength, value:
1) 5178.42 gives 24.2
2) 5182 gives 25.5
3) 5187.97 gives 24.8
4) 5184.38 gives 24.8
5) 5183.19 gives 25.9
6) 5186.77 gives 23.6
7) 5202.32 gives 25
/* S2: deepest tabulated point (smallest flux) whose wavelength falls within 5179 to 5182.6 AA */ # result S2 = 25.5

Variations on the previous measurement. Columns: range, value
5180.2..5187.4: 23.6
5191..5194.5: 23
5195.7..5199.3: 22.9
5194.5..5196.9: 25.6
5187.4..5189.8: 24.3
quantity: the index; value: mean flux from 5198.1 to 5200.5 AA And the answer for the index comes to 24.7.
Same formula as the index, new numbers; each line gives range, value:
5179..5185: 26.1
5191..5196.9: 25.2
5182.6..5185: 25.3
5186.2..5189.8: 24.3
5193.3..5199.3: 25.2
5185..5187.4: 24.3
